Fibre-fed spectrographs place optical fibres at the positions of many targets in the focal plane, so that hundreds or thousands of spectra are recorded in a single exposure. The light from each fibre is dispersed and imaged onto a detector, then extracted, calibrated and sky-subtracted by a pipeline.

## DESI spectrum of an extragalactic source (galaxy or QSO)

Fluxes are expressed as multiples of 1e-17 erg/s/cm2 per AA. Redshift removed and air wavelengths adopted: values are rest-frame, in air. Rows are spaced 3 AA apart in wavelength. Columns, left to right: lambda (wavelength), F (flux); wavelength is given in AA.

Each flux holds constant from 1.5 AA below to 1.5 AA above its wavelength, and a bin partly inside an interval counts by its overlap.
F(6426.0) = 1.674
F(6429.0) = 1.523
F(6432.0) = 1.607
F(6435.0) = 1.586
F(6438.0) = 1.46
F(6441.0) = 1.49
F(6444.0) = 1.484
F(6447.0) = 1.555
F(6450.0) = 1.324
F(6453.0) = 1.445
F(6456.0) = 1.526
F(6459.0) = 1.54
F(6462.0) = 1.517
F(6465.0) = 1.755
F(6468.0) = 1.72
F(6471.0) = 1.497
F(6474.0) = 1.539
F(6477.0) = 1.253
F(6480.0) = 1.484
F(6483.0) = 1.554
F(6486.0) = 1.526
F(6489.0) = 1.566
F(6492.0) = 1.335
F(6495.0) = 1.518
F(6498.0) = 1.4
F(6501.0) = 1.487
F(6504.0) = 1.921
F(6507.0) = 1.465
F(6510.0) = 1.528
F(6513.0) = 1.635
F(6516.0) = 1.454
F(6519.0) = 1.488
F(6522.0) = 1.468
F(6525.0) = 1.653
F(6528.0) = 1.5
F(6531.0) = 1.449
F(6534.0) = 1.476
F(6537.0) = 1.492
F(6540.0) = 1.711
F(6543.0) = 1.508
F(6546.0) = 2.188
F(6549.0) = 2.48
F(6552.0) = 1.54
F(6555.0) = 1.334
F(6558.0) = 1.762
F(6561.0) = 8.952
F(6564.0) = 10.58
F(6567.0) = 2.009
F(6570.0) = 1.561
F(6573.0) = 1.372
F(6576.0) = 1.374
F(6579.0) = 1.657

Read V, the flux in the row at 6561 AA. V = 8.952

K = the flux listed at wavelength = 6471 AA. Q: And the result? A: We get 1.497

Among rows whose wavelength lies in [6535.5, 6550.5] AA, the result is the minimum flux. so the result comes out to 1.492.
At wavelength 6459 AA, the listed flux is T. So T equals 1.54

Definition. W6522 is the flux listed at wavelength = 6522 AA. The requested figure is 1.468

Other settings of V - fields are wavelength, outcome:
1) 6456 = 1.526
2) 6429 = 1.523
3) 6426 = 1.674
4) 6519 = 1.488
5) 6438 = 1.46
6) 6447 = 1.555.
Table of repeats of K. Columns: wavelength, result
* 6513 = 1.635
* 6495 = 1.518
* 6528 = 1.5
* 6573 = 1.372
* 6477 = 1.253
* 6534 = 1.476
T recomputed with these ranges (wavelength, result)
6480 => 1.484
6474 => 1.539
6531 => 1.449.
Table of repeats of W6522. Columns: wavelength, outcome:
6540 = 1.711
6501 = 1.487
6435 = 1.586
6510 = 1.528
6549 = 2.48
